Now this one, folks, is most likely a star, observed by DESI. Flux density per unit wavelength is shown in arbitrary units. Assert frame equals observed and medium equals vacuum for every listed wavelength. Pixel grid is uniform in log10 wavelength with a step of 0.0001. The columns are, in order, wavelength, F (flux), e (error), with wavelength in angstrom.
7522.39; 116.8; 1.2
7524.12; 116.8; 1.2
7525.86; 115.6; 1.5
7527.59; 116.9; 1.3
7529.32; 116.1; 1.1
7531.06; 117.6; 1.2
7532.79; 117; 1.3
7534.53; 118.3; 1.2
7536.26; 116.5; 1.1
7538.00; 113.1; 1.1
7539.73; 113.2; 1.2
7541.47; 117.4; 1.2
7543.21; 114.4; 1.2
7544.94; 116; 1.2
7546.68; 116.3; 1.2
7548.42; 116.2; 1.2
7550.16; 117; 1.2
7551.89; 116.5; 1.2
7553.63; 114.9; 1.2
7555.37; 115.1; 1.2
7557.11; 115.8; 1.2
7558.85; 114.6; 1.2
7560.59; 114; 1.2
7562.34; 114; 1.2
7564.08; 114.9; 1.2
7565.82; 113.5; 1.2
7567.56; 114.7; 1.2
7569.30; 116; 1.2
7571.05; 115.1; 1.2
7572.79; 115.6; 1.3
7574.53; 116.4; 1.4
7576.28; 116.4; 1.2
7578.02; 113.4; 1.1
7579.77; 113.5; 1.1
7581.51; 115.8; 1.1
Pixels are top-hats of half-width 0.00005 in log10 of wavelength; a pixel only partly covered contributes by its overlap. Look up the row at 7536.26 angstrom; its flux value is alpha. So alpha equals 116.5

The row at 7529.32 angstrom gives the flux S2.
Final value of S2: 116.1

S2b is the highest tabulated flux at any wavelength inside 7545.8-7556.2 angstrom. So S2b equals 117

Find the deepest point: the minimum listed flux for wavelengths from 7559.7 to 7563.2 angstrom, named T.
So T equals 114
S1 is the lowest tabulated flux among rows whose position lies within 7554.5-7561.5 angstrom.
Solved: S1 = 114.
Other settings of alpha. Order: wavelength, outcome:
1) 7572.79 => 115.6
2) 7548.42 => 116.2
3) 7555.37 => 115.1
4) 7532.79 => 117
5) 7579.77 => 113.5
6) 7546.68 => 116.3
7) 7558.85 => 114.6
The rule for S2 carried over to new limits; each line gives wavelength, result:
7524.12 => 116.8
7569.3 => 116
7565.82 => 113.5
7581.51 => 115.8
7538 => 113.1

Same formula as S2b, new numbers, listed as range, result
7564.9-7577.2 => 116.4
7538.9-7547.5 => 117.4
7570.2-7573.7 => 115.6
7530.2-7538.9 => 118.3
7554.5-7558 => 115.8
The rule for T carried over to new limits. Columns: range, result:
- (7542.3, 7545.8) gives 114.4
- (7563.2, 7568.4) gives 113.5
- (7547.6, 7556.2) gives 114.9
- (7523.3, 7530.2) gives 115.6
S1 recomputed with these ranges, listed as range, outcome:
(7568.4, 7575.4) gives 115.1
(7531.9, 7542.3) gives 113.1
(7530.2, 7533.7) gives 117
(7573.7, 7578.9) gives 113.4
